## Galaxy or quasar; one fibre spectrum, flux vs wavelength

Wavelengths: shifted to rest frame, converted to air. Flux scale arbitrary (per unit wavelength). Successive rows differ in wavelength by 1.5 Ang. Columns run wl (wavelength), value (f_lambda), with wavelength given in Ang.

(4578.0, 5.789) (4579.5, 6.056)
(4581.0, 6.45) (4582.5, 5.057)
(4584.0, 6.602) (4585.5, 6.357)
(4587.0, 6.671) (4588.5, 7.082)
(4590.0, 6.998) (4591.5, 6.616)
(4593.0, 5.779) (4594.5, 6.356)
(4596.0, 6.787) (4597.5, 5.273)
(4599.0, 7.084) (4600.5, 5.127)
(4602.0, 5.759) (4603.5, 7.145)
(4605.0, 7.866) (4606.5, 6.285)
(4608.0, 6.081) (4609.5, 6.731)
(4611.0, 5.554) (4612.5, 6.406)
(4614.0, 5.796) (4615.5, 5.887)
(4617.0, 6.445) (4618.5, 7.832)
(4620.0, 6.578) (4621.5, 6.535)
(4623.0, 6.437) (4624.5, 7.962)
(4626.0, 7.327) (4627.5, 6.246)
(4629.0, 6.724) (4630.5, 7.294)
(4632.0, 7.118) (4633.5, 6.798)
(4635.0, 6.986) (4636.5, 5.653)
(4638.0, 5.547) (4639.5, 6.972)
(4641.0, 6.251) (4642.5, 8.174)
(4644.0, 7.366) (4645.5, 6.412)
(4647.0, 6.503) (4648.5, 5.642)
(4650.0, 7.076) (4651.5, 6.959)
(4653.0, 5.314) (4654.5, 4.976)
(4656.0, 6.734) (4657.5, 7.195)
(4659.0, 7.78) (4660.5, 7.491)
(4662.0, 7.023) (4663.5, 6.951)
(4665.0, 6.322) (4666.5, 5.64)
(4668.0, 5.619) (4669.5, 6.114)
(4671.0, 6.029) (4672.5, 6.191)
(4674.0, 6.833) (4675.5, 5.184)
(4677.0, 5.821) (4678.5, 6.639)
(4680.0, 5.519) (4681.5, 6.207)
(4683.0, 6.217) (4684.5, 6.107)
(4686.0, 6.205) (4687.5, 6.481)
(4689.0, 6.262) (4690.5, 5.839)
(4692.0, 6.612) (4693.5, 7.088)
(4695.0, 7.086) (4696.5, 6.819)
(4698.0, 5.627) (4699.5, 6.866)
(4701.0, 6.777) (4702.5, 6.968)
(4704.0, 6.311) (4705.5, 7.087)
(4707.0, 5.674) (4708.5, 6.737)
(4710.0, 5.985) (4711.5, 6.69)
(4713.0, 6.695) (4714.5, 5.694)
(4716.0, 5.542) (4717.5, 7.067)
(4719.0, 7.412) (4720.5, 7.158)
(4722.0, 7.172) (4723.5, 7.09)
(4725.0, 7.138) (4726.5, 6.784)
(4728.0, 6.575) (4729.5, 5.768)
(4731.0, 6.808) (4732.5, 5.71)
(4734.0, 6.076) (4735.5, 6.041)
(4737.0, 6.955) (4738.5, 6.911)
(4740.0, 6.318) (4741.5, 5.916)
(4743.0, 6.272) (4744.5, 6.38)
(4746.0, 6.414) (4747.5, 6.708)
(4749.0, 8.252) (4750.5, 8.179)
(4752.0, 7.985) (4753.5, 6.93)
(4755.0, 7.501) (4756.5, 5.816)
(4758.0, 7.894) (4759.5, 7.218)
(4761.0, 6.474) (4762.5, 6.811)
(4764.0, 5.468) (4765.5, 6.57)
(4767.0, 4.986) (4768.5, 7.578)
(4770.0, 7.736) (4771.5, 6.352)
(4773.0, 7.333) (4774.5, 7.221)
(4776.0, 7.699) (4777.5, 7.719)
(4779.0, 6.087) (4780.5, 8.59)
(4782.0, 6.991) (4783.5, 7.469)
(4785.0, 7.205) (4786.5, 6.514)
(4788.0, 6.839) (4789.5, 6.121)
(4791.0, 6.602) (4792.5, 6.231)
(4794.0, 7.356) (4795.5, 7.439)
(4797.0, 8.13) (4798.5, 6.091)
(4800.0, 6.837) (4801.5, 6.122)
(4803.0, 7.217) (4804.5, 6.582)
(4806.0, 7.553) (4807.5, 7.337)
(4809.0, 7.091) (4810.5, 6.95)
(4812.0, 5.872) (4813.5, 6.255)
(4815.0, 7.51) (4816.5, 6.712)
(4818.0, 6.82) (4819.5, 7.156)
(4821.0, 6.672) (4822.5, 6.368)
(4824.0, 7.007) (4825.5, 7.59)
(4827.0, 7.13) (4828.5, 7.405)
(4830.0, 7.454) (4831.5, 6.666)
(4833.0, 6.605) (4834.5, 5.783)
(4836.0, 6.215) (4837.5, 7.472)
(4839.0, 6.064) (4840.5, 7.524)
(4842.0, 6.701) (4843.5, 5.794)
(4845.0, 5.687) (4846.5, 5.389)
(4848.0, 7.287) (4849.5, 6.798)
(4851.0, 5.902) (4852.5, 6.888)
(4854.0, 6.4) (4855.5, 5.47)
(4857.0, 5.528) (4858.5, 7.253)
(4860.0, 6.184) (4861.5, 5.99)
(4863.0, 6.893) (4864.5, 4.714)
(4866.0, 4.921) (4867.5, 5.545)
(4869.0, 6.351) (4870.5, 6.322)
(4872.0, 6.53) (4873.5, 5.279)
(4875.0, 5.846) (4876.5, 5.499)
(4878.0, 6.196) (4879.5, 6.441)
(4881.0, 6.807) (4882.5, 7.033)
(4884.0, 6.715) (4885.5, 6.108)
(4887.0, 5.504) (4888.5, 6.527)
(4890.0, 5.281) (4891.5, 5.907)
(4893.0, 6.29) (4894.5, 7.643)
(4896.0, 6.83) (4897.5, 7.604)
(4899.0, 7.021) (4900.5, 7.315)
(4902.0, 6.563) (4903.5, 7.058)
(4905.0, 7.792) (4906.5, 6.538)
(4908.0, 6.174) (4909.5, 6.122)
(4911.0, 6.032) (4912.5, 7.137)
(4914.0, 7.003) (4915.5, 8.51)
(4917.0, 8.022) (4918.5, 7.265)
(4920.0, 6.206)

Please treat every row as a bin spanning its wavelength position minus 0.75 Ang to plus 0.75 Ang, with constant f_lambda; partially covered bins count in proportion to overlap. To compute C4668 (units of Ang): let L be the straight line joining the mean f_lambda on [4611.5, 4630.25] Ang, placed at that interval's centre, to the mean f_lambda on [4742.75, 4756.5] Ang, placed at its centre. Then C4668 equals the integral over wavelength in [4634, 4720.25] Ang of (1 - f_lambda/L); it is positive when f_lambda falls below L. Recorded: 5.5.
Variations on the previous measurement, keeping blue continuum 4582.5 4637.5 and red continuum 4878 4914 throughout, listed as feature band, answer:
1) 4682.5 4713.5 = 0.4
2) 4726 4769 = -0.5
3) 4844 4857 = 0.9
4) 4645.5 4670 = 0.3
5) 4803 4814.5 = -0.4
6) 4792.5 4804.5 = -0.6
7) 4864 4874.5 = 1.5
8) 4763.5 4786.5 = -1.4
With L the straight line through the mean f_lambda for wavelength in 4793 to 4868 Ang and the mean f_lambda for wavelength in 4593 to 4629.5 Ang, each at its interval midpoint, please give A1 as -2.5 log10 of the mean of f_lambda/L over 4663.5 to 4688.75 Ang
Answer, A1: 0.07 mag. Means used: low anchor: 6.49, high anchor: 6.61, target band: 6.1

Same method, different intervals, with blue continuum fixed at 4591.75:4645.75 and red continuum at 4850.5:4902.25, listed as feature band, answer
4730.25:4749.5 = -0.01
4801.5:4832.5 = -0.10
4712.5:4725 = -0.05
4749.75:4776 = -0.09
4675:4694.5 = 0.05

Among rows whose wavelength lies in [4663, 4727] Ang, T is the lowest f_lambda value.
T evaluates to 5.184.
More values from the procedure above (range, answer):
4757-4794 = 4.986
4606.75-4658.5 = 4.976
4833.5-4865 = 4.714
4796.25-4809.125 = 6.091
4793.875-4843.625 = 5.783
